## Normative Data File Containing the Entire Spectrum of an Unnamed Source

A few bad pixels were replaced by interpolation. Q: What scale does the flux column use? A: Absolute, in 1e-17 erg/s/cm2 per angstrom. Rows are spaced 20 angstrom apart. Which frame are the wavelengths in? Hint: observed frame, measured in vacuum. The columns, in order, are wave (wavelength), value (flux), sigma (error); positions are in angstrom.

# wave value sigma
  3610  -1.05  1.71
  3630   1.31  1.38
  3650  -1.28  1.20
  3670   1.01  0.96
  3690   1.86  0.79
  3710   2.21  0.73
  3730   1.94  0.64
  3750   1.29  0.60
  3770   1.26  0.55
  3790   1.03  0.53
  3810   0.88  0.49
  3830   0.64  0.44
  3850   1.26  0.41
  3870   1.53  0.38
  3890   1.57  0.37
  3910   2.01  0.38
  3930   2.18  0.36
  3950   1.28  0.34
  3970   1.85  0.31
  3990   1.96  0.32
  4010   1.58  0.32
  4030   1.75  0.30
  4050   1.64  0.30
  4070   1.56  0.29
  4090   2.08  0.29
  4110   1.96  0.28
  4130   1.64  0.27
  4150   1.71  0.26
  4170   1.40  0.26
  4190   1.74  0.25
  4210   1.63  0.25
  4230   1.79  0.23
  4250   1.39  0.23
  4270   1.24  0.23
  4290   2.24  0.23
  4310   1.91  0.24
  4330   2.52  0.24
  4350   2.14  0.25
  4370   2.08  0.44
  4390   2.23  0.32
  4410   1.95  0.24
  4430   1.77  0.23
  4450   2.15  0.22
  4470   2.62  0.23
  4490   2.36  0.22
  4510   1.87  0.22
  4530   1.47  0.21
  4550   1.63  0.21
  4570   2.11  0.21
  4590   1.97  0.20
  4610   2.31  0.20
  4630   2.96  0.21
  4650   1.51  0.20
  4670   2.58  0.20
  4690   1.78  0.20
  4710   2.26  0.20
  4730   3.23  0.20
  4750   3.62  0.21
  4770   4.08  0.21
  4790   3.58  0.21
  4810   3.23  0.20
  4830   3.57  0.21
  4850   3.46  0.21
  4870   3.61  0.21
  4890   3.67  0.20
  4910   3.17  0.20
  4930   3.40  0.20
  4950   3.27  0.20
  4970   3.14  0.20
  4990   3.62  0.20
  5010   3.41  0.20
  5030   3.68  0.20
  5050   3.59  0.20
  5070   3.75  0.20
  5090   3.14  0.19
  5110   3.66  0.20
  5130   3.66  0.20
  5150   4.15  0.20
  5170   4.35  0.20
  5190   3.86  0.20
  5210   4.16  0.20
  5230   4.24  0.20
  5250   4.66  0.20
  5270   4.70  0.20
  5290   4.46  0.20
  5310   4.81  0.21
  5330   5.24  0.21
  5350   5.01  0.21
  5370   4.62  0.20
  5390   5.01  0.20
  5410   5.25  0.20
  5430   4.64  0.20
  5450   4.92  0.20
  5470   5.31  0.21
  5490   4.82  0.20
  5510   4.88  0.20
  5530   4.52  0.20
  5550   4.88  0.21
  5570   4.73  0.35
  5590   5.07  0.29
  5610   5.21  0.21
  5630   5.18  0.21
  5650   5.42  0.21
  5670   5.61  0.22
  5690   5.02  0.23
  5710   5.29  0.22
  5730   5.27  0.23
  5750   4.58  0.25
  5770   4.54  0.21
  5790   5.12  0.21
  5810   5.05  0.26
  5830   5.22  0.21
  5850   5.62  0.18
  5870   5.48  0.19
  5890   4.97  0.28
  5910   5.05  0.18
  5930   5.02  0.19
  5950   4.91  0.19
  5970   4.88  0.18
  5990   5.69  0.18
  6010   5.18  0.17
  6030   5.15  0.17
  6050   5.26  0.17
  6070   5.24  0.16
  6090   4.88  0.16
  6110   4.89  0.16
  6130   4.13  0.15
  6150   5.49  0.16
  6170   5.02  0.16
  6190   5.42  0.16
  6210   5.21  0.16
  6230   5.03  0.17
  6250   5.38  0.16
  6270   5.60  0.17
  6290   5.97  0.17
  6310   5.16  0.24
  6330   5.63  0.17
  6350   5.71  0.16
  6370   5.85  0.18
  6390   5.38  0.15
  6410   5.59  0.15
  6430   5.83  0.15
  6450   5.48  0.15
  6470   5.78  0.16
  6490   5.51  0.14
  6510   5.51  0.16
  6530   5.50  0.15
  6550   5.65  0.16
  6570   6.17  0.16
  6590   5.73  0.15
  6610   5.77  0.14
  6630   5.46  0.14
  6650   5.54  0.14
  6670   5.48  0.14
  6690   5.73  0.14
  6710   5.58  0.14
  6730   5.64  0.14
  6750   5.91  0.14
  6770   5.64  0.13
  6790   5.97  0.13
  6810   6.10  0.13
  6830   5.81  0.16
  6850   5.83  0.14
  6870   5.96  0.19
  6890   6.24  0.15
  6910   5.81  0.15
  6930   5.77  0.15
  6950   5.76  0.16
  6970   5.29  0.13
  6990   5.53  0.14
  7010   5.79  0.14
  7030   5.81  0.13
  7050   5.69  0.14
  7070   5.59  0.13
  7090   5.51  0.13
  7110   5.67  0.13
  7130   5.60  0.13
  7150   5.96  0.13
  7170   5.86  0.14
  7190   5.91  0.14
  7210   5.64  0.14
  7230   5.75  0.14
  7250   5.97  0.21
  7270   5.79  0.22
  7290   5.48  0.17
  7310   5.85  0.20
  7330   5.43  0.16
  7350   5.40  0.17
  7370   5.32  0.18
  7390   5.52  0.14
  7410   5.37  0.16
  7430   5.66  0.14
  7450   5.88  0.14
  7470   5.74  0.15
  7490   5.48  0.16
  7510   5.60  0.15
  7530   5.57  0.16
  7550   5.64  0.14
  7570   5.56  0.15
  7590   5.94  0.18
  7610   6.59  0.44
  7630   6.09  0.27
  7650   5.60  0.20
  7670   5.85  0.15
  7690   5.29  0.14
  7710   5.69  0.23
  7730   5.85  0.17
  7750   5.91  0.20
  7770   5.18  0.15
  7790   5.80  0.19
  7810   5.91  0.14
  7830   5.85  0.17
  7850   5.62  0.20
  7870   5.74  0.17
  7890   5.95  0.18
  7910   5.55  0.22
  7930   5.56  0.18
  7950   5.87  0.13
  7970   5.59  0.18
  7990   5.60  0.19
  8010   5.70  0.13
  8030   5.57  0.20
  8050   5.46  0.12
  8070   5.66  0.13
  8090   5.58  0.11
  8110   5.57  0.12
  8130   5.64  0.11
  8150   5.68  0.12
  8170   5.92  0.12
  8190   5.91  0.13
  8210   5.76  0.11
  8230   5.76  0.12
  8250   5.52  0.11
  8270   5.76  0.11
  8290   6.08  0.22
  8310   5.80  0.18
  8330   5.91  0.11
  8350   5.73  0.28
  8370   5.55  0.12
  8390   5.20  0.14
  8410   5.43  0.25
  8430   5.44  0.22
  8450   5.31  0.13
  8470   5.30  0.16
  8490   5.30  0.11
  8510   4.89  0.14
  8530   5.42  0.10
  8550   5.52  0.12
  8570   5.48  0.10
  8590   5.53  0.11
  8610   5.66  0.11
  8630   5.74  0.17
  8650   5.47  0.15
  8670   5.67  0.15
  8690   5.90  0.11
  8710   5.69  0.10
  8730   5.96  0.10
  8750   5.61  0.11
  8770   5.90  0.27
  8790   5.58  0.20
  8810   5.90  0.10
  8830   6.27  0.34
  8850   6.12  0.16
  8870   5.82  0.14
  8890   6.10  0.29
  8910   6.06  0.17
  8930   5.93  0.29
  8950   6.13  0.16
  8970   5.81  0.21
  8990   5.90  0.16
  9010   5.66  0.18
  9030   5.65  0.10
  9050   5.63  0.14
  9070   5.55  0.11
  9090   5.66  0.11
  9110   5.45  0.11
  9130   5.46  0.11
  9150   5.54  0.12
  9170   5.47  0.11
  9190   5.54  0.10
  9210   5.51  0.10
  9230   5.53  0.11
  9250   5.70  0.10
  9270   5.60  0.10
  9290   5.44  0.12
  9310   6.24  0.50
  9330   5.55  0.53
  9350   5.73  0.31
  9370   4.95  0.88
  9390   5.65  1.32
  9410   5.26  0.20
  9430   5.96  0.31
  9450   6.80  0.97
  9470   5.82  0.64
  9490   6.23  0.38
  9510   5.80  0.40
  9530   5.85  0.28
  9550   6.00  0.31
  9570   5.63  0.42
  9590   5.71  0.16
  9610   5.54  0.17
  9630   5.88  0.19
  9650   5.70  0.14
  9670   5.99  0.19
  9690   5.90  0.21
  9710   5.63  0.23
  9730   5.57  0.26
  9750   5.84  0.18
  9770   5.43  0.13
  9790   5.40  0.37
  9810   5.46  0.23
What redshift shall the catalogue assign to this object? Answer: 0.183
